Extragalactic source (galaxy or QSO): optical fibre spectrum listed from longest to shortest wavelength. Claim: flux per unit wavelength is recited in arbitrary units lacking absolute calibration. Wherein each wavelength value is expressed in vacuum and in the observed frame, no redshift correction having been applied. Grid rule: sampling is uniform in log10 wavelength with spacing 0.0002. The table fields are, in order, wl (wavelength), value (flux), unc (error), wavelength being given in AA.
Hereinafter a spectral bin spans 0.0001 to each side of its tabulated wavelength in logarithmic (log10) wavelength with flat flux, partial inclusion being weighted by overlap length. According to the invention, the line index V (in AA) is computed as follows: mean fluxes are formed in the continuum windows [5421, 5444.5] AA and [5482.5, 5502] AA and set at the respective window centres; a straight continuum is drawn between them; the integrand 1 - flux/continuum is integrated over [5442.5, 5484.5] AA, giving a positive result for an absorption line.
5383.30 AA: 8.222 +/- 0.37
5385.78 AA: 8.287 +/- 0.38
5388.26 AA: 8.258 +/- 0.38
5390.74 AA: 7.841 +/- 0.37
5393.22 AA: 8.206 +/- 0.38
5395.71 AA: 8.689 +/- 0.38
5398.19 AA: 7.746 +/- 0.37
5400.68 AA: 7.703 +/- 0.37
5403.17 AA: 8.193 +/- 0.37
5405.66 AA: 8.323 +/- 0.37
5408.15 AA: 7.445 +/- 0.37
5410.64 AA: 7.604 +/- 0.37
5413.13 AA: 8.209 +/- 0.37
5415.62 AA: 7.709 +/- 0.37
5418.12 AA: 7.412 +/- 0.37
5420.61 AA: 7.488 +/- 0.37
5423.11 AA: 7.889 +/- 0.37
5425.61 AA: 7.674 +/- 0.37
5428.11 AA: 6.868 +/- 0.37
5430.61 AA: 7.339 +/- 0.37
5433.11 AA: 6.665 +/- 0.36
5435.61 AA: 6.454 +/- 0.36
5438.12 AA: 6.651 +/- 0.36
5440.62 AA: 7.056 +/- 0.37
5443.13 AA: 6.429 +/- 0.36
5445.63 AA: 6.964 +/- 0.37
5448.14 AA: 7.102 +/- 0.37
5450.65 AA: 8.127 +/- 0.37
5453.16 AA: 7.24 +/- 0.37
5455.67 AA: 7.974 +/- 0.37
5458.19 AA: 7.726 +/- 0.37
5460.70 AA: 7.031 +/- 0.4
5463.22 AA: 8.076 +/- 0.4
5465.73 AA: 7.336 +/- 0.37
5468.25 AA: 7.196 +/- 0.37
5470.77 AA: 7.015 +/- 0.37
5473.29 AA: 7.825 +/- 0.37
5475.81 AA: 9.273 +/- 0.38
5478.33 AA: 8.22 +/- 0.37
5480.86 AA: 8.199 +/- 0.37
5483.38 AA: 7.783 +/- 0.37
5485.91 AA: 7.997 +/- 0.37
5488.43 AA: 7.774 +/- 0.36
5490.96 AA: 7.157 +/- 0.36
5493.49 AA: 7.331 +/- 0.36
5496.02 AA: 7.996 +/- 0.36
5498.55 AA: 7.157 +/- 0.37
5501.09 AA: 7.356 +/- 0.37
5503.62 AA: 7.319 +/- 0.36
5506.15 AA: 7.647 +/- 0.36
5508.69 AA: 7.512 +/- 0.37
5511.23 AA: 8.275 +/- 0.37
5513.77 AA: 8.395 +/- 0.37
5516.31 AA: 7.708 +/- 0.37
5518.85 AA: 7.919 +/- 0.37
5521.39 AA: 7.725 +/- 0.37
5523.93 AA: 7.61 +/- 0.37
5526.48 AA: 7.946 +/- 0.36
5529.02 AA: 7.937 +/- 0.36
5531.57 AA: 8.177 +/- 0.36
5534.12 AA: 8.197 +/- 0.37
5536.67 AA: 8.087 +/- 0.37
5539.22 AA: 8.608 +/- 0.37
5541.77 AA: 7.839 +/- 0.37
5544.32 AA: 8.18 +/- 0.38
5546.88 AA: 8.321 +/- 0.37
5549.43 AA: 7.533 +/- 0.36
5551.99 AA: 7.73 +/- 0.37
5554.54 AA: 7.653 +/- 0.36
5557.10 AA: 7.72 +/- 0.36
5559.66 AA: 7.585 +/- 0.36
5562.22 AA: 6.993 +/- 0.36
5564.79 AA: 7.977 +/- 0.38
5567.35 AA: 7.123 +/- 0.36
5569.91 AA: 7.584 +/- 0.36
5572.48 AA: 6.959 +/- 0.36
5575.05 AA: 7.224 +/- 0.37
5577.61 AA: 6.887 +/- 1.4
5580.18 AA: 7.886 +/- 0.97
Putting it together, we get -1.90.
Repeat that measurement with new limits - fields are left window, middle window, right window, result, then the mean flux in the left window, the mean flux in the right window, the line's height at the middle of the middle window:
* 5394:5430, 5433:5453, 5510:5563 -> 2.2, 7.78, 7.92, 7.81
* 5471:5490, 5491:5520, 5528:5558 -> 1.4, 8.08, 8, 8.05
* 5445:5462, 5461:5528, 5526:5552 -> 0.0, 7.47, 8.07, 7.76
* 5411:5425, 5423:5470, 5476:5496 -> 3.4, 7.73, 7.87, 7.79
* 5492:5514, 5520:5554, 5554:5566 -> -1.7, 7.62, 7.57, 7.59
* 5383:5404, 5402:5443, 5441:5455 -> 1.2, 8.12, 7.2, 7.63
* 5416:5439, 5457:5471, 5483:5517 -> 0.0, 7.19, 7.67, 7.43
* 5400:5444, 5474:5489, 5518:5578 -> -1.3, 7.4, 7.74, 7.56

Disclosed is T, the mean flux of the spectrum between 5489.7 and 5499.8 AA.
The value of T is 7.41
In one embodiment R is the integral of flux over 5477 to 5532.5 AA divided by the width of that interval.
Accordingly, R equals 7.78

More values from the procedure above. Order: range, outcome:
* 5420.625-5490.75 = 7.47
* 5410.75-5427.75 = 7.68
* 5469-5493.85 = 7.86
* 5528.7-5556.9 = 8.01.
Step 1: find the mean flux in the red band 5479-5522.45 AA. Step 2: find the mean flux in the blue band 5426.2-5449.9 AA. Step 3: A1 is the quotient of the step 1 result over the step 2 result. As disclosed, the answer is 1.12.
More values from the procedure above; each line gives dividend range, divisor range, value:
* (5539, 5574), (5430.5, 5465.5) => 1.06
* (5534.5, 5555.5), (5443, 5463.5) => 1.08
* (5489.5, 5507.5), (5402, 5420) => 0.95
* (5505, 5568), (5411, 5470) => 1.07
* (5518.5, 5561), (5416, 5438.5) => 1.10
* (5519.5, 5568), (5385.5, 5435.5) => 1.01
